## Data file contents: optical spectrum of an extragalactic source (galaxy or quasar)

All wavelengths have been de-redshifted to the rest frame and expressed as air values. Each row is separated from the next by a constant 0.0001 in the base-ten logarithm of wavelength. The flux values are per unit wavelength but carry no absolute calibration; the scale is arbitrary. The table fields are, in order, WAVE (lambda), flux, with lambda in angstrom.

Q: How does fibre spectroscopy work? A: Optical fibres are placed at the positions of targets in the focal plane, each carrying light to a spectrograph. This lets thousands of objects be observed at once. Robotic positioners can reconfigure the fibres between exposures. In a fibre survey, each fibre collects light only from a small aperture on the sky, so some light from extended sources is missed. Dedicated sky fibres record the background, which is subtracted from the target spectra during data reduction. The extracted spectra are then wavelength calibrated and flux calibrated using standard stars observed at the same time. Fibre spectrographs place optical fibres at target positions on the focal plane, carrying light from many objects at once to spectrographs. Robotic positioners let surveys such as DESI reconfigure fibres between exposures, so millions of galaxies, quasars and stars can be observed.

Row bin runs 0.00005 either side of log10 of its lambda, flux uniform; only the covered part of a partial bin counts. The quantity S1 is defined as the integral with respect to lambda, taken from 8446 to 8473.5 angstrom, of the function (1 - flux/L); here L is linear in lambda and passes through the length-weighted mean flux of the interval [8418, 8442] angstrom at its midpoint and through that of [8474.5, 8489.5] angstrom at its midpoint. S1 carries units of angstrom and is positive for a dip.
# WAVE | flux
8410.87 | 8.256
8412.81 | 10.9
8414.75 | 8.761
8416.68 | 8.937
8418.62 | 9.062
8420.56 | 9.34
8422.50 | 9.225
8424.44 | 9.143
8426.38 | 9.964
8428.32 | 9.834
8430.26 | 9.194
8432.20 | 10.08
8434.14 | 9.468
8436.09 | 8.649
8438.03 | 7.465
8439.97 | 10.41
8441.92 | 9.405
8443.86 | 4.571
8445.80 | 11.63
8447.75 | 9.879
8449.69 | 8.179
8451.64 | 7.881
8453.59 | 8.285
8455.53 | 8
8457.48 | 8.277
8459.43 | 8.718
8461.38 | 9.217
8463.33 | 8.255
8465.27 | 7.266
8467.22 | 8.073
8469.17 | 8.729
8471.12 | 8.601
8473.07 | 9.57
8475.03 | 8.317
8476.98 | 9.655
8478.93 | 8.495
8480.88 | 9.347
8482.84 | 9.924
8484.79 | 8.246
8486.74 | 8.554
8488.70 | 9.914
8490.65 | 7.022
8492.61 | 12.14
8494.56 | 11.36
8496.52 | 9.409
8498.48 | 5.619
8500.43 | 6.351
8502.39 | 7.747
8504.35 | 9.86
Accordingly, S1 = 1.8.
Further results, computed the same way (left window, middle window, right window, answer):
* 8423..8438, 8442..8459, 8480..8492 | 1.5 angstrom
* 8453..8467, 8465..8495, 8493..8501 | -2.3 angstrom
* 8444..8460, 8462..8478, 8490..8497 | 1.3 angstrom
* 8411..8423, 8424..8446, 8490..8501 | 0.3 angstrom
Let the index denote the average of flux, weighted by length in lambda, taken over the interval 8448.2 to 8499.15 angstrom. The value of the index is 8.76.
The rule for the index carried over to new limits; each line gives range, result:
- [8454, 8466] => 8.31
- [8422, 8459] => 8.92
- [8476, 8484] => 9.33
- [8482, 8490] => 9.07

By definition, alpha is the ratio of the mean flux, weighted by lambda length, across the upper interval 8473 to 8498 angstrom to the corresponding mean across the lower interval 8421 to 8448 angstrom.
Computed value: 1.01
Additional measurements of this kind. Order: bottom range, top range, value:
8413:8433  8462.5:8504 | 0.93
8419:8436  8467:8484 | 0.95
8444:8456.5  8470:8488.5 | 1.04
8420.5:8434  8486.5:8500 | 0.95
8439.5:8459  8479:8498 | 1.09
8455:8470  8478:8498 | 1.12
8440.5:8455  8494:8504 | 0.94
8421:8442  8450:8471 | 0.89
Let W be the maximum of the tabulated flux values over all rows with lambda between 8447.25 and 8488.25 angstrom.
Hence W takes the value 9.924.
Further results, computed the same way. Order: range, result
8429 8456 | 11.63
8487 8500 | 12.14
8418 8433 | 10.08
